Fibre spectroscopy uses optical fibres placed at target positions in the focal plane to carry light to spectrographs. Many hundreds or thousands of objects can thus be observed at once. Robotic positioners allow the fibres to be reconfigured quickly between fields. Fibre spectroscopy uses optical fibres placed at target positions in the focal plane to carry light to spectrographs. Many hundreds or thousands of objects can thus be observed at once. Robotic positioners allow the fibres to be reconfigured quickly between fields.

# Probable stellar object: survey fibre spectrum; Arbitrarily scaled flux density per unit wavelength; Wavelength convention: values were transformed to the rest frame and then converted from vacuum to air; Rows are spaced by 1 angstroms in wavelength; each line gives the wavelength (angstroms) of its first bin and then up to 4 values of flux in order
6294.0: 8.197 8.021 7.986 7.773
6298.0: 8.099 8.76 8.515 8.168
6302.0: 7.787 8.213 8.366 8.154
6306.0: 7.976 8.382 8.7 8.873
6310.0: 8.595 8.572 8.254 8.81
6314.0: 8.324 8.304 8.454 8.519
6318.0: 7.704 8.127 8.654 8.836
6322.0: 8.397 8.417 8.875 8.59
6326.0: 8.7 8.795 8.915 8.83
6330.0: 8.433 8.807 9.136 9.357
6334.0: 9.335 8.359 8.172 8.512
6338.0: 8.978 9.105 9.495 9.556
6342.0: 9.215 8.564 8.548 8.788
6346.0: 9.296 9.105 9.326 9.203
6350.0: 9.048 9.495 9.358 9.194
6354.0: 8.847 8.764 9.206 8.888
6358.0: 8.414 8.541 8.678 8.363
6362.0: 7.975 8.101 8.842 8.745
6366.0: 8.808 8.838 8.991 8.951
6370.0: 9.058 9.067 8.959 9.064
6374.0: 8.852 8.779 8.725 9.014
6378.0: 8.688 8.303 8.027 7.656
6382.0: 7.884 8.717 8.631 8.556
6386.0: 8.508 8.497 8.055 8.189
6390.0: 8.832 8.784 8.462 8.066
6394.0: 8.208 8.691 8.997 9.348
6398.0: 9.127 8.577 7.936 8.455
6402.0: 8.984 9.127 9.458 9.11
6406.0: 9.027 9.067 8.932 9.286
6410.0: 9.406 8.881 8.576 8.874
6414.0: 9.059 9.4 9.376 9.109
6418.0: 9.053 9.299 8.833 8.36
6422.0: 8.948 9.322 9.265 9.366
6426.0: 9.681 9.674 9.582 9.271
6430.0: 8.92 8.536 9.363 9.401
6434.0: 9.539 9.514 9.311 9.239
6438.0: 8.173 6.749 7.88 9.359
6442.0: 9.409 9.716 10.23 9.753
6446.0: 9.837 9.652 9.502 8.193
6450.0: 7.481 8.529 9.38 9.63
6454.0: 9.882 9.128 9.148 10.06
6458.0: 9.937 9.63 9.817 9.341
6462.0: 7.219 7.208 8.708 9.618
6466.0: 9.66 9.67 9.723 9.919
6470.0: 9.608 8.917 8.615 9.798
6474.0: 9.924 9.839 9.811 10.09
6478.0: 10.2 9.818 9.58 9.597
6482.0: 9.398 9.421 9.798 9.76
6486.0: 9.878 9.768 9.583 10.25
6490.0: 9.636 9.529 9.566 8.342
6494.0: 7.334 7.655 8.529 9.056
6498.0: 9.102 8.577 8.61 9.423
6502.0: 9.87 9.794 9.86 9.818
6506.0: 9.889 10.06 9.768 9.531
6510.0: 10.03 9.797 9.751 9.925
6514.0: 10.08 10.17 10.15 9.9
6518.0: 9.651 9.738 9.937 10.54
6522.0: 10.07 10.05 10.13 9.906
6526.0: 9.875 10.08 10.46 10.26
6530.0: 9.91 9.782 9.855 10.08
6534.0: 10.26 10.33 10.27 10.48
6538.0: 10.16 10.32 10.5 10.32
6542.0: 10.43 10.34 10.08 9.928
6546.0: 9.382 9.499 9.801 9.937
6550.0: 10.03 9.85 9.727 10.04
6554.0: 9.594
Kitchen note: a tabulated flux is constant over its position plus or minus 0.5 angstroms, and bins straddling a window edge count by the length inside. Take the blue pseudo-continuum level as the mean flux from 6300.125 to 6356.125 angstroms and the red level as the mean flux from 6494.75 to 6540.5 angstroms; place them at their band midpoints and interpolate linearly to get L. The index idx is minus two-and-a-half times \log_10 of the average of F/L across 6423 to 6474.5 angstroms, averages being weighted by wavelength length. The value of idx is 0.03 mag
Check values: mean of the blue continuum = 8.72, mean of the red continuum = 9.84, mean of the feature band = 9.21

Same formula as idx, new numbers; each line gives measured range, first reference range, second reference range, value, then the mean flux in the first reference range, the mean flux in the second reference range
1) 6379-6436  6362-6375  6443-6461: 0.025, 8.82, 9.41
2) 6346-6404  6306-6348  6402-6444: 0.022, 8.72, 9.1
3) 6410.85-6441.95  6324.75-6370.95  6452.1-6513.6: 0.020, 8.88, 9.43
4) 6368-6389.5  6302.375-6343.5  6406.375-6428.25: 0.043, 8.64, 9.15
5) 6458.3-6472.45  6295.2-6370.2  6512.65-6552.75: 0.053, 8.67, 10.1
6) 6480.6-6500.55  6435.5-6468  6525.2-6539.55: 0.050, 9.1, 10.1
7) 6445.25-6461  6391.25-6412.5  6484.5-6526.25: -0.013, 8.84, 9.59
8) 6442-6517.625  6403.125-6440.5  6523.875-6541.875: 0.022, 9.05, 10.2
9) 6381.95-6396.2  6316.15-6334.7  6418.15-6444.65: 0.058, 8.68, 9.12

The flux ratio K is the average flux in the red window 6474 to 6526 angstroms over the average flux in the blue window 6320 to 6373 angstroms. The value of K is 1.09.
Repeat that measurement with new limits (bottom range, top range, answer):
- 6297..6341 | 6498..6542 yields 1.16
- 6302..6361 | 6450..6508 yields 1.07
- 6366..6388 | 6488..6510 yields 1.07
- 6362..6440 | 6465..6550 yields 1.10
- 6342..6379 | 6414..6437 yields 1.04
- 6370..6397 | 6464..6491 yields 1.13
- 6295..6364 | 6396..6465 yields 1.05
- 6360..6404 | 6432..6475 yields 1.07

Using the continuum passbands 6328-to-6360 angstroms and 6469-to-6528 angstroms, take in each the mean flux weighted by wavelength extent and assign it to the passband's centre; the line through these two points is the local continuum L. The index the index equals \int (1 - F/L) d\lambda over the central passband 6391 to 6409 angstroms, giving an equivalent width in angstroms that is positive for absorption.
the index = 0.8 angstroms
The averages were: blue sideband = 8.96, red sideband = 9.62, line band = 8.81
